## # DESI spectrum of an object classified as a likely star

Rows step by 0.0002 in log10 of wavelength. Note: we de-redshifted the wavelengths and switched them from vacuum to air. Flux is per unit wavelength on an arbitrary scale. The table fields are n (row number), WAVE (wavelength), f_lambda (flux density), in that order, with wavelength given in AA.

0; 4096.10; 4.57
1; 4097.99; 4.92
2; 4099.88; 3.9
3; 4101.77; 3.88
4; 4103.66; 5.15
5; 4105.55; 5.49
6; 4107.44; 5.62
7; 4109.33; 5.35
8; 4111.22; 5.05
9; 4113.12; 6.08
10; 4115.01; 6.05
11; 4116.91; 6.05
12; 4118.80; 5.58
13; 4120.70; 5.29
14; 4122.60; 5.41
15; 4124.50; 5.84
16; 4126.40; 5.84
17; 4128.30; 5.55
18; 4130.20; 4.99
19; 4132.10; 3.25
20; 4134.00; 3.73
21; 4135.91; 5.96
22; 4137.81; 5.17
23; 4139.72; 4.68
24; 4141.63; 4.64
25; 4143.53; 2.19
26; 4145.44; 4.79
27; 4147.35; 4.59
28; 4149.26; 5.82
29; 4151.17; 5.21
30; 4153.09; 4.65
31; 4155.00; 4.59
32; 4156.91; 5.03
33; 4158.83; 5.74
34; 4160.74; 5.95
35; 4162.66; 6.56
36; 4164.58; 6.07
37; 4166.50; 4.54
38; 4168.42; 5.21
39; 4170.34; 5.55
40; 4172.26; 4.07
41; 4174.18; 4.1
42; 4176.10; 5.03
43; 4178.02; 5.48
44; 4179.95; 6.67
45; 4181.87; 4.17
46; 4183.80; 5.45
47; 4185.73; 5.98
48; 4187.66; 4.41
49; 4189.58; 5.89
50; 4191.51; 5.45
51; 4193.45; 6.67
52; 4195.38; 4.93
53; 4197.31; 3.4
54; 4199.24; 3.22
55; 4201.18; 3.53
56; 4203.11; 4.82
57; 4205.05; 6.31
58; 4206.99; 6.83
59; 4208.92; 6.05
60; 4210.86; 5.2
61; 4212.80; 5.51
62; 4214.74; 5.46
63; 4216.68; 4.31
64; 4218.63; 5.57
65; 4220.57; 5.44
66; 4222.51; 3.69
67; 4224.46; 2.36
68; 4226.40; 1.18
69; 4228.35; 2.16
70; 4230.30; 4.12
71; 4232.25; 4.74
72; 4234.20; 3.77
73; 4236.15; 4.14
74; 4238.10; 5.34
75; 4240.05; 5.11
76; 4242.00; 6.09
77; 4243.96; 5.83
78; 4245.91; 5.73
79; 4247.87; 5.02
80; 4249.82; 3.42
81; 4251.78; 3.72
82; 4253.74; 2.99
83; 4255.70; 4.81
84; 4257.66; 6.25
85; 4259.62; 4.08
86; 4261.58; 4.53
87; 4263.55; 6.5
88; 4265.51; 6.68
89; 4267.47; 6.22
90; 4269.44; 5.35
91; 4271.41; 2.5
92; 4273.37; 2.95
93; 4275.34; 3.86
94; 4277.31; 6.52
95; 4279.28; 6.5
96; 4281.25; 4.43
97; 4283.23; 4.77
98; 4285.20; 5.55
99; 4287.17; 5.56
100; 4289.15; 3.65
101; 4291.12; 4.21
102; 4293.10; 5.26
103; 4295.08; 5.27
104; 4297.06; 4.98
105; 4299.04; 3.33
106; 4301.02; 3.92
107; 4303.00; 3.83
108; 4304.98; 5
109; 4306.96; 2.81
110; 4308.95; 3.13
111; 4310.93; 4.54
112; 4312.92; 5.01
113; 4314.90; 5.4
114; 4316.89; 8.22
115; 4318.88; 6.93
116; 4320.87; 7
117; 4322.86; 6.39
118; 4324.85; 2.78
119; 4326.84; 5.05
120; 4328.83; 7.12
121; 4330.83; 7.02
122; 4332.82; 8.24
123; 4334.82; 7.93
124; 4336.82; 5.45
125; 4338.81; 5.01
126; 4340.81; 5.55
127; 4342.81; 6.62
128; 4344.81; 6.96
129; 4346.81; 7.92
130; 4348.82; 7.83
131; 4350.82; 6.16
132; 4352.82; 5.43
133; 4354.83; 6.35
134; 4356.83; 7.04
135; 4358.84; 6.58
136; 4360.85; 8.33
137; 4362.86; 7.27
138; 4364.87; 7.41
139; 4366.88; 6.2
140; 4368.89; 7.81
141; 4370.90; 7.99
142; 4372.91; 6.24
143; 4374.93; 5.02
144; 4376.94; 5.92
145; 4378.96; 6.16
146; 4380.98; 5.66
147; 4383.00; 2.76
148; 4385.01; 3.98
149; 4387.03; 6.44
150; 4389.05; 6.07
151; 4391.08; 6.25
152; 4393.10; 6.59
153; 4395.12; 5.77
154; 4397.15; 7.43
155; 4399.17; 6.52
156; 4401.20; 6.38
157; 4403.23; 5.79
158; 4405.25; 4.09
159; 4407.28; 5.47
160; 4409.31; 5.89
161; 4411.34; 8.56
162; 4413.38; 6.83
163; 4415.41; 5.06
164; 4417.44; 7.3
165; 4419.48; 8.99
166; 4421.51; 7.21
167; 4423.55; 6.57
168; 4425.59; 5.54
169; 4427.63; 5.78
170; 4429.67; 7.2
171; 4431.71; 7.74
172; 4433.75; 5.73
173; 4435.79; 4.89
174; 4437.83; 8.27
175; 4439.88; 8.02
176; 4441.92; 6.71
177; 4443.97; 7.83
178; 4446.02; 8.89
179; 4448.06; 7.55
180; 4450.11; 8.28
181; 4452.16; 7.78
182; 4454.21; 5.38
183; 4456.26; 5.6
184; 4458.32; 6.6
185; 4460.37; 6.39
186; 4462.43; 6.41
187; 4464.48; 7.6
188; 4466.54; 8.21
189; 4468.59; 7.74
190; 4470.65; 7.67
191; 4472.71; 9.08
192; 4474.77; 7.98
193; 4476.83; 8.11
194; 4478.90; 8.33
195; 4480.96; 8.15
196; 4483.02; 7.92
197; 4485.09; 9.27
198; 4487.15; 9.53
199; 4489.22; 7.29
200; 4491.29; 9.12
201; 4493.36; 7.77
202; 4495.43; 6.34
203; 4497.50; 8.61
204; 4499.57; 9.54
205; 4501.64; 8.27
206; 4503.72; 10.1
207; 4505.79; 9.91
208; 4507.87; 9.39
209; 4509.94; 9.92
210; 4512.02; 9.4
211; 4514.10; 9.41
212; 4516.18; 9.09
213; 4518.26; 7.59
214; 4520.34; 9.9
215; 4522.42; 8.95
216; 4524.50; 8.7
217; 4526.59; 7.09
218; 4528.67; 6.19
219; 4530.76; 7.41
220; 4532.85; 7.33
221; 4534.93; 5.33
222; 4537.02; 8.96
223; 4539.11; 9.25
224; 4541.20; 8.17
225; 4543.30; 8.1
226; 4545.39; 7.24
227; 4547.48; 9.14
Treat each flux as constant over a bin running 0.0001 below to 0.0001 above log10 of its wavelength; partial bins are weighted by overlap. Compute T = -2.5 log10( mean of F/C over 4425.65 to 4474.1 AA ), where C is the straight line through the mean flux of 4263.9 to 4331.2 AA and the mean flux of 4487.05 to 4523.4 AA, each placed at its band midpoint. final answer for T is 0.101 mag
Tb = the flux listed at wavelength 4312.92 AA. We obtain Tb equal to 5.01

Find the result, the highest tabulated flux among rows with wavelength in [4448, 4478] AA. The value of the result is 9.08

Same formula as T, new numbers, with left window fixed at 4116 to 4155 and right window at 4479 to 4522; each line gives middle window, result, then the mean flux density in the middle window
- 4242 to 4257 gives 0.31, 4.64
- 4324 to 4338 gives 0.13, 6.25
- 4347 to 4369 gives 0.06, 6.95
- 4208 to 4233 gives 0.34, 4.28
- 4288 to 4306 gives 0.45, 4.39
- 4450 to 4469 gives 0.21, 6.91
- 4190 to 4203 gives 0.21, 4.61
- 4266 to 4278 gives 0.36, 4.61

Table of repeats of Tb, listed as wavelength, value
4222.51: 3.69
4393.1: 6.59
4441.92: 6.71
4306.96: 2.81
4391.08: 6.25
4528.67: 6.19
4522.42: 8.95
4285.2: 5.55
